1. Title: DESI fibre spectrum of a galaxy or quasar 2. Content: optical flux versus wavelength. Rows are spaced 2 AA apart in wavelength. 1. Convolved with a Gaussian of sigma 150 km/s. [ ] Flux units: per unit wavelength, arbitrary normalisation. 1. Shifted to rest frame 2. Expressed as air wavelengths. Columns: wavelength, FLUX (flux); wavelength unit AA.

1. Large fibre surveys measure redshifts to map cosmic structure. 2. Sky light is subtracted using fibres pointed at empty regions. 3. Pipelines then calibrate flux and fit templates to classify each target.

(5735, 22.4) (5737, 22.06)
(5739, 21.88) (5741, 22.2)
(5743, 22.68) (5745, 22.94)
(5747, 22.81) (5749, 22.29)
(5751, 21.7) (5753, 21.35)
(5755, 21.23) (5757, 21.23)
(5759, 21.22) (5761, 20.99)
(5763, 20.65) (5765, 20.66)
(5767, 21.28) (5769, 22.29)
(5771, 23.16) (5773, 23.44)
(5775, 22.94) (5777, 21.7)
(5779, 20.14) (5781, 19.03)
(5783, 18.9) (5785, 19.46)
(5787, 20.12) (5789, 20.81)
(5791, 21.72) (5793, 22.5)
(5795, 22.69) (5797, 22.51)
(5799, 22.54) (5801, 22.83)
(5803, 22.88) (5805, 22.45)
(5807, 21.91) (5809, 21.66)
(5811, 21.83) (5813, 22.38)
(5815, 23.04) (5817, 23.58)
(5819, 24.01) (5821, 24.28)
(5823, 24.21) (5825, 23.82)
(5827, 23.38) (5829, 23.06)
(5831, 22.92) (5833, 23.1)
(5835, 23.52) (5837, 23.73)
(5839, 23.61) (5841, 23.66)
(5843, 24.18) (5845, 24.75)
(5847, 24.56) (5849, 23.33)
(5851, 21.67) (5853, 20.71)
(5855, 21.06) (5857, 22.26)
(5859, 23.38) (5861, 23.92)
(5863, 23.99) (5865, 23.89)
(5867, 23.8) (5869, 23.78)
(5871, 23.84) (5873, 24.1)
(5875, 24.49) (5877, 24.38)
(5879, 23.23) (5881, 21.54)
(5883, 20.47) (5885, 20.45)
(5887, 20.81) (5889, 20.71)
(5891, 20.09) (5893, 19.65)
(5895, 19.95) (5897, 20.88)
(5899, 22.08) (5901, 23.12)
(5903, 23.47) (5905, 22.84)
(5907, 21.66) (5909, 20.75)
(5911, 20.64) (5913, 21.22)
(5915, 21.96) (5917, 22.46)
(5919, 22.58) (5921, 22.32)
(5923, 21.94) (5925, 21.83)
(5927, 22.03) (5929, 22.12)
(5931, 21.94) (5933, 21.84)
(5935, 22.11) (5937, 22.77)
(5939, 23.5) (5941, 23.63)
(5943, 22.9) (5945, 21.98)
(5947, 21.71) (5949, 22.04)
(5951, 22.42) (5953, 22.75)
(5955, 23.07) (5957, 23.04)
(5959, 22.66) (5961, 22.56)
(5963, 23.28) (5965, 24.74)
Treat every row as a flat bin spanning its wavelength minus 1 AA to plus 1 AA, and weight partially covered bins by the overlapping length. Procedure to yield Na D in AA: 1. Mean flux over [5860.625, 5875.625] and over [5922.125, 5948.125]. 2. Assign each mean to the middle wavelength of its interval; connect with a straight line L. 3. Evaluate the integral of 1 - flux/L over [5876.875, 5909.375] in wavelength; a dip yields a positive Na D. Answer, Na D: 2.6 AA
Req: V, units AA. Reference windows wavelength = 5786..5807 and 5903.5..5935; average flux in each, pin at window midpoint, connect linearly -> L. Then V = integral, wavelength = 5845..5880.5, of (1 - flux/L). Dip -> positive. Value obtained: -2.2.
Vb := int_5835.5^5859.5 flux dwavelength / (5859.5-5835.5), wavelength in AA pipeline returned 23.1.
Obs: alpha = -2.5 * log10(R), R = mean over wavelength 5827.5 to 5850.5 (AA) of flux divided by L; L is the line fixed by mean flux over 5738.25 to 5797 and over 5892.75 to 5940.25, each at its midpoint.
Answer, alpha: -0.09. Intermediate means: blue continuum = 21.5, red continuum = 21.9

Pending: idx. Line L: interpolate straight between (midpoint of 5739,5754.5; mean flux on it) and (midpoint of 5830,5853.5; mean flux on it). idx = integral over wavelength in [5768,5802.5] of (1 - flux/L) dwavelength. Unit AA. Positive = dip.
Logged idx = 1.7 AA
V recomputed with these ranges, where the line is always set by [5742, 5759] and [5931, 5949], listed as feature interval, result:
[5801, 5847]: -2.3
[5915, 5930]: 0.2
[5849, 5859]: 0.2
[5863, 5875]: -0.9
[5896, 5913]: 0.4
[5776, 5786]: 1.0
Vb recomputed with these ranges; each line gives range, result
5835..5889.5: 23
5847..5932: 22.2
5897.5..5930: 22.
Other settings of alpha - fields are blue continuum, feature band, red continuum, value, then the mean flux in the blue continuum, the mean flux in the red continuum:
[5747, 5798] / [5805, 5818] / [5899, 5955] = -0.039 mag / 21.4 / 22.3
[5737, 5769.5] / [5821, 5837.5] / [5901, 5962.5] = -0.074 mag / 21.7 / 22.3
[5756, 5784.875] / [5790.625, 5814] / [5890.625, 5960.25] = -0.048 mag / 21.2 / 22.1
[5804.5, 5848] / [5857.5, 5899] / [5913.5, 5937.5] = 0.017 mag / 23.4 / 22.1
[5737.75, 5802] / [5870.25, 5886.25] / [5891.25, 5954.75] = -0.042 mag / 21.6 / 22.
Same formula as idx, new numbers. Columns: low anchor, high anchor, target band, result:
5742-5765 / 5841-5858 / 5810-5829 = -0.7 AA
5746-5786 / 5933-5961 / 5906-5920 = 0.5 AA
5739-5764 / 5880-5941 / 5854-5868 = -0.9 AA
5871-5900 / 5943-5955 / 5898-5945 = -0.4 AA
